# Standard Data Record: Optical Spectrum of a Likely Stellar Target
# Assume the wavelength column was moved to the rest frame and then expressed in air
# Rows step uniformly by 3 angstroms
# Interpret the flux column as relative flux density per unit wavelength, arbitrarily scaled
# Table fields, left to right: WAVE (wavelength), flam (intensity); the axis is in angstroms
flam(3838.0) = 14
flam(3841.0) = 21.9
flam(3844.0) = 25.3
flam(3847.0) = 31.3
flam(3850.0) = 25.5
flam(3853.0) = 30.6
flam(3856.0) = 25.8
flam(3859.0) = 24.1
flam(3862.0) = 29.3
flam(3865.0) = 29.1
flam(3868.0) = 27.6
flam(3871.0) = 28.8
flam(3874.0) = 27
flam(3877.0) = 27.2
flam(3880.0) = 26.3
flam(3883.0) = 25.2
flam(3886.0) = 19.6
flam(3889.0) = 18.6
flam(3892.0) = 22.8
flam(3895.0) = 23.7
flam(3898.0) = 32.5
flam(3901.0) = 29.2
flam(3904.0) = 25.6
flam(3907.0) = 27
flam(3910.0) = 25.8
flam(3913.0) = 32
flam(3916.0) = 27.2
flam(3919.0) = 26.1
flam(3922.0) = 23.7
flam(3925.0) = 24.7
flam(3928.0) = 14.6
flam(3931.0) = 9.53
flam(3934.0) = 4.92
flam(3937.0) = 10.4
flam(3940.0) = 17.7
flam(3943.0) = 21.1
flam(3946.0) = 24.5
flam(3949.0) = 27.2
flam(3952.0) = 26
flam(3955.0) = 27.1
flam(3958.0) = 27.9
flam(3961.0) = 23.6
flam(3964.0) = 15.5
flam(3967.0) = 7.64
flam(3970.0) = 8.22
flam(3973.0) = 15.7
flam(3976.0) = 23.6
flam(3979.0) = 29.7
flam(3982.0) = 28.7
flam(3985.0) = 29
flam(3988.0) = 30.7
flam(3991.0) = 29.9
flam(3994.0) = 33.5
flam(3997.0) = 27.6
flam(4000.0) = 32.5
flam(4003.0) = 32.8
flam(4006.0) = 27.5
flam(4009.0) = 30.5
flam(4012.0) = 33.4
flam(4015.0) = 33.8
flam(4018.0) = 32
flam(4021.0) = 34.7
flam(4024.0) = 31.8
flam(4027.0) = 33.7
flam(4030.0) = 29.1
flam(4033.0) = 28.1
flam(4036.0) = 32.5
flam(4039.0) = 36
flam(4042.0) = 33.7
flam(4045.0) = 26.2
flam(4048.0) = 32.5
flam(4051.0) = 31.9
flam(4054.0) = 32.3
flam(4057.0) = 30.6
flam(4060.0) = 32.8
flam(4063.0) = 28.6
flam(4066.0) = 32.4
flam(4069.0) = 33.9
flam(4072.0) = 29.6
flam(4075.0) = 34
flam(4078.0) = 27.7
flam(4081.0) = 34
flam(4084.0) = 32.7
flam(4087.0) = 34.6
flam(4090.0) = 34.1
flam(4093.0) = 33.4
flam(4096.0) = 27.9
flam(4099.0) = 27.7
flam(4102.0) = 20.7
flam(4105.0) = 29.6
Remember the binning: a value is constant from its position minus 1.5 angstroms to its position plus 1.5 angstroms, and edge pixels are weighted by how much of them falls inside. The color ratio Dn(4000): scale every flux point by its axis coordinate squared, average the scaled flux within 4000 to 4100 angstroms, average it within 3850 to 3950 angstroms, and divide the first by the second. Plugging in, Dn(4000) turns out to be 1.4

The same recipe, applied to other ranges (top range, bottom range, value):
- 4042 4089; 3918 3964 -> 1.65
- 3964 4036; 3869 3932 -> 1.19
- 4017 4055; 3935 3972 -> 1.71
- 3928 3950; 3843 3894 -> 0.64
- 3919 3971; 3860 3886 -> 0.72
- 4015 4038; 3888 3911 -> 1.32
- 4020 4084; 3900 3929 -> 1.32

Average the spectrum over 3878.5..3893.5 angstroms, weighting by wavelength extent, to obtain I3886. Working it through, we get 22.5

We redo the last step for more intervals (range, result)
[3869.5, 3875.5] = 27.9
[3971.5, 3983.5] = 24.4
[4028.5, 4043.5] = 31.9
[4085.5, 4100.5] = 31.5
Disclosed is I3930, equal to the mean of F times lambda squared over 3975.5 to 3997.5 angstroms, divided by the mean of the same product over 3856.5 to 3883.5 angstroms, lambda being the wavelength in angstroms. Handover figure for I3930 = 1.1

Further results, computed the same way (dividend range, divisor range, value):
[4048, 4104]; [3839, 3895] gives 1.34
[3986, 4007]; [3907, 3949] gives 1.54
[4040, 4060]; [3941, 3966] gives 1.40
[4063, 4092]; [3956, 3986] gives 1.63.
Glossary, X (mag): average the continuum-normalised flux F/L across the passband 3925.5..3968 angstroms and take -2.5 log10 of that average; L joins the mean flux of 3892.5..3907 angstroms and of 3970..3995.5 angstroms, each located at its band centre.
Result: 0.39 mag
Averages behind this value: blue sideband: 27.3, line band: 18.7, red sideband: 26.5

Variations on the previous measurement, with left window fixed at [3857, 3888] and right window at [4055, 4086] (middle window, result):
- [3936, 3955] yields 0.28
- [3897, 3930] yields 0.06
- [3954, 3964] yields 0.17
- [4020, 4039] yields -0.05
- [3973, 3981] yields 0.18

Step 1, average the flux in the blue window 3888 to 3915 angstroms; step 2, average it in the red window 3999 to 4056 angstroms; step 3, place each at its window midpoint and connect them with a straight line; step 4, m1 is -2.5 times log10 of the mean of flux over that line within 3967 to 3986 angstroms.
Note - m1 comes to 0.37 mag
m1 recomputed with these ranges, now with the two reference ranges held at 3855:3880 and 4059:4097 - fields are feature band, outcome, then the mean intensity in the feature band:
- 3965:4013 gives 0.15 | 26.1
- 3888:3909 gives 0.09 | 25.8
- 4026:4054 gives -0.01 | 31.5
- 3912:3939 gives 0.44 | 19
